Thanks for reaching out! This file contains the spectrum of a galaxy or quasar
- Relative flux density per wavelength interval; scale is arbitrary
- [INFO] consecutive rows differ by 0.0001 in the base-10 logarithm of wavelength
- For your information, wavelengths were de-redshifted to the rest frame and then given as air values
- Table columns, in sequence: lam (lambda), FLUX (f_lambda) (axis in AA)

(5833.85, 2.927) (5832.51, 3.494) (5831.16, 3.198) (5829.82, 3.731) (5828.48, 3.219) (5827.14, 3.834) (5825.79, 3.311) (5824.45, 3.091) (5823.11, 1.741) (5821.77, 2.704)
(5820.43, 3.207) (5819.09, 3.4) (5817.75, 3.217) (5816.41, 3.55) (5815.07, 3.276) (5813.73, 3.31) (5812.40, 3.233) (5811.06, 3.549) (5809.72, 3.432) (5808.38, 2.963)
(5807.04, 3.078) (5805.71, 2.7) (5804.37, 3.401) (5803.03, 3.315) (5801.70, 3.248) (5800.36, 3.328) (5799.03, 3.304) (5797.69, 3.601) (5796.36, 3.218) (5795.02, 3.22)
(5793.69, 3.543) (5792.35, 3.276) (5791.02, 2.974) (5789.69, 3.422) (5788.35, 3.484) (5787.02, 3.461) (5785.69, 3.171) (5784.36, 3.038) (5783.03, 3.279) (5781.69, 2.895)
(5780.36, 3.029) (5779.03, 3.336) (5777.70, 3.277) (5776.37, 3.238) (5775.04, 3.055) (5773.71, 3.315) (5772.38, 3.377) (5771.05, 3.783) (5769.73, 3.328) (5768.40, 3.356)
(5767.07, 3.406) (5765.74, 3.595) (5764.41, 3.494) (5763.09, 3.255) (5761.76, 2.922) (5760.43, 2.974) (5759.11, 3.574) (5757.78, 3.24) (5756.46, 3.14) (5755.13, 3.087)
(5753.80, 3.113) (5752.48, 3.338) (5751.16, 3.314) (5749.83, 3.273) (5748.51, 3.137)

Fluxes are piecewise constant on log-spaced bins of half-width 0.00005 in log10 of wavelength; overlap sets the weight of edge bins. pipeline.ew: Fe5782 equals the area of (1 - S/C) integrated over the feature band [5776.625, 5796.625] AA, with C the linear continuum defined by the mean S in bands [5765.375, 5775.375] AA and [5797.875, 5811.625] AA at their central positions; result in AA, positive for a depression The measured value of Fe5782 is 0.5 AA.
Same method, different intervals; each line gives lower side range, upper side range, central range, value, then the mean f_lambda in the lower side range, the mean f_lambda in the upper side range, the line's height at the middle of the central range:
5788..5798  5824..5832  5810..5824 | 1.0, 3.33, 3.4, 3.38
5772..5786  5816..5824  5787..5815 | -2.1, 3.18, 2.95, 3.06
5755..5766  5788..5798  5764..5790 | -0.2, 3.25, 3.33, 3.29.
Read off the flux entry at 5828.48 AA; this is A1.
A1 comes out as 3.219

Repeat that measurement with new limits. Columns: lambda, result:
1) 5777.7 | 3.277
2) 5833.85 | 2.927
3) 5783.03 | 3.279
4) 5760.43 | 2.974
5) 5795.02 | 3.22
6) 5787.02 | 3.461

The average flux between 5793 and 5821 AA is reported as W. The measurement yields 3.29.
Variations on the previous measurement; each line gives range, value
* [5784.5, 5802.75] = 3.32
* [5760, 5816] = 3.28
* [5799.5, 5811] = 3.2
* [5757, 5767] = 3.3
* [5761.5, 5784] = 3.29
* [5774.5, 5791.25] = 3.21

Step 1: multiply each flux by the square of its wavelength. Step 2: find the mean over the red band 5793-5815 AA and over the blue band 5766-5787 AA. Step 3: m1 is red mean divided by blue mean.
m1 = 1.01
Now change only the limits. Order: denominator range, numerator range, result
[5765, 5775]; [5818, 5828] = 0.91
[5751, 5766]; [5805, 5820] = 1.02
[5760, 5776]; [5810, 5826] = 0.96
